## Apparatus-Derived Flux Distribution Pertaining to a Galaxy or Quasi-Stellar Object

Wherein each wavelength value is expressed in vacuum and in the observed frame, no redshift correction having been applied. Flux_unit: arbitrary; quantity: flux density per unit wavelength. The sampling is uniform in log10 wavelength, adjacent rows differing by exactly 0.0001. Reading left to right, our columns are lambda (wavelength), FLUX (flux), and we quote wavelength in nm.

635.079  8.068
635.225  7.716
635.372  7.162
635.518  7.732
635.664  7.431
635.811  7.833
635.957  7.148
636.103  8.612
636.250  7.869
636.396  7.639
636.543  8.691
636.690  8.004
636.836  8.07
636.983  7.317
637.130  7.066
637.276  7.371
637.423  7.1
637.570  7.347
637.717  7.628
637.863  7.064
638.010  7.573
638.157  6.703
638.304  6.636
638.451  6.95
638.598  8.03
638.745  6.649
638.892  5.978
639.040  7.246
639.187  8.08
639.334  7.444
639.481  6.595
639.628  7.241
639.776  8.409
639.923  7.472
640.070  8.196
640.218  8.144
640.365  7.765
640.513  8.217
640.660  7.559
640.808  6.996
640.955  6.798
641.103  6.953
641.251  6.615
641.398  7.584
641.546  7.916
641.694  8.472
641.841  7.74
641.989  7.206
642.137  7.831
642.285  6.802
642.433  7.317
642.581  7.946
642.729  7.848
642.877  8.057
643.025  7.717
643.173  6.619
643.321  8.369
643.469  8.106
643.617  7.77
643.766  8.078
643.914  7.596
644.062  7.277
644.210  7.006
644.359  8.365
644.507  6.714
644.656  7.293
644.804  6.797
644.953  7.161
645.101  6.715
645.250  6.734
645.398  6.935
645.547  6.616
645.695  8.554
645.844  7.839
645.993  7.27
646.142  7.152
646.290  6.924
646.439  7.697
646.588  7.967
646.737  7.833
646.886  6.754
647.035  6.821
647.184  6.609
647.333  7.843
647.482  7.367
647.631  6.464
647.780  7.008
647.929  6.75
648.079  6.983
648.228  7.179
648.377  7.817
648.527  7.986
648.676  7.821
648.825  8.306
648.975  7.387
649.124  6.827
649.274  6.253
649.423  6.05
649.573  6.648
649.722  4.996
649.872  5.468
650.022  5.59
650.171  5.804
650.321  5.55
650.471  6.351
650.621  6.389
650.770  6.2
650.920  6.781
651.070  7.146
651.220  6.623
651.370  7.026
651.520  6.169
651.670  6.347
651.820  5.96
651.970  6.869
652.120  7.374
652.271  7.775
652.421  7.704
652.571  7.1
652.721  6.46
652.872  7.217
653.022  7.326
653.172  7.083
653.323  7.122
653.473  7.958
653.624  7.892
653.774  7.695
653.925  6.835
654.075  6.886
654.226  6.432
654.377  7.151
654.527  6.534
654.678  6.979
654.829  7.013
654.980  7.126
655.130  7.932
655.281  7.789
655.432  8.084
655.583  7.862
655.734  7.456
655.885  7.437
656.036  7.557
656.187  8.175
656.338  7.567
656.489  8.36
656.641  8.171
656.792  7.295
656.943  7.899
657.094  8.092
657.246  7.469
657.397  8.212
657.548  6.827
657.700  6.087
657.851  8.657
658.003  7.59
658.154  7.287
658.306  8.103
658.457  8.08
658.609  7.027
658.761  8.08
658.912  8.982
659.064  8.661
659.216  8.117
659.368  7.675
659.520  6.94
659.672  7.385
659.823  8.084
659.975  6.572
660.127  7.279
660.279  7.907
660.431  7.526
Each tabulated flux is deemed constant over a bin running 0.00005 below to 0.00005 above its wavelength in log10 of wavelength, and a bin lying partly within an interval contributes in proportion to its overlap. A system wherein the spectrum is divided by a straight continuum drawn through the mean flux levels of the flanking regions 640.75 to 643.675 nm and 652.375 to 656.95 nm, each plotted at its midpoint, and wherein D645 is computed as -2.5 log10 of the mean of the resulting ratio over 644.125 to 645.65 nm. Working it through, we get 0.07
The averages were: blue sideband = 7.54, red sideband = 7.41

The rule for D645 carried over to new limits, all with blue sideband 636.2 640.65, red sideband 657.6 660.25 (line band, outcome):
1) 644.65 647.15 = 0.048 mag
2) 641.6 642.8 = -0.019 mag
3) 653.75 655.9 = 0.054 mag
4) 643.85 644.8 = 0.030 mag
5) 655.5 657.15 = -0.021 mag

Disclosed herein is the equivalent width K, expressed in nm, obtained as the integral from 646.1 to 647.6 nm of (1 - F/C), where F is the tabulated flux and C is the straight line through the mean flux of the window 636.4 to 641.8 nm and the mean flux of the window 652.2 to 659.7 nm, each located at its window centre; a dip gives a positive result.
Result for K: 0.043 nm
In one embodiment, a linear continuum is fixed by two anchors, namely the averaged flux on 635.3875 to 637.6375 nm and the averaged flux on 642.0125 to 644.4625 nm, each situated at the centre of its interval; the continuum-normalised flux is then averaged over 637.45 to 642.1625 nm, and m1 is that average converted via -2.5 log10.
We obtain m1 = 0.037 mag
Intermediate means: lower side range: 7.67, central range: 7.4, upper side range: 7.65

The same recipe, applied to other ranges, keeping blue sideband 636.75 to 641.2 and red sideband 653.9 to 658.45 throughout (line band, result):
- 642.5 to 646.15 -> -0.009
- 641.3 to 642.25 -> -0.050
